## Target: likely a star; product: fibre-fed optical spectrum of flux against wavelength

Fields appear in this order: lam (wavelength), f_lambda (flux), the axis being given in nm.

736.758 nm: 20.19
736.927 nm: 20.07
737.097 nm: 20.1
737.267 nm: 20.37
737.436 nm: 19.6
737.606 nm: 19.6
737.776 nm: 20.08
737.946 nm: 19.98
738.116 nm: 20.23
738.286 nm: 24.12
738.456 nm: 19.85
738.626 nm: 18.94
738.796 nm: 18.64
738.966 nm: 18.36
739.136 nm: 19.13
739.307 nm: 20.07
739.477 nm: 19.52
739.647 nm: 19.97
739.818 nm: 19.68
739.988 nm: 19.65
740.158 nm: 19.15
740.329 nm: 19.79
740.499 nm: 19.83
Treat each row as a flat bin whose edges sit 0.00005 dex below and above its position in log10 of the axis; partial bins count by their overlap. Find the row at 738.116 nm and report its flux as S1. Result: 20.23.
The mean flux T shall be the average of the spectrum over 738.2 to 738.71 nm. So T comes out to 21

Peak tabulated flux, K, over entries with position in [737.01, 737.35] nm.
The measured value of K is 20.37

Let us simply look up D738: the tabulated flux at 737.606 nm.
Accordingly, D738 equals 19.6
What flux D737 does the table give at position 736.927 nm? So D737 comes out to 20.07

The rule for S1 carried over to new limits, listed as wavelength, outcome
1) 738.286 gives 24.12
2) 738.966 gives 18.36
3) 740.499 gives 19.83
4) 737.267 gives 20.37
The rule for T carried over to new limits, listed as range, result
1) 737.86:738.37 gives 21.4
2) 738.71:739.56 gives 19.1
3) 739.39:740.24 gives 19.6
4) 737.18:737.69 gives 19.9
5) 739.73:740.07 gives 19.6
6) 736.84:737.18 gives 20.1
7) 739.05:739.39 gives 19.6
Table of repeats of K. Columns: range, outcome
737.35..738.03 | 20.08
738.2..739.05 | 24.12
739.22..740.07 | 20.07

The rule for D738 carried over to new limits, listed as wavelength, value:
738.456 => 19.85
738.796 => 18.64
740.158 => 19.15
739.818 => 19.68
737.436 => 19.6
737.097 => 20.1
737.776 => 20.08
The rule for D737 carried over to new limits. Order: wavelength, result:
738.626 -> 18.94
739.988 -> 19.65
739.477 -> 19.52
